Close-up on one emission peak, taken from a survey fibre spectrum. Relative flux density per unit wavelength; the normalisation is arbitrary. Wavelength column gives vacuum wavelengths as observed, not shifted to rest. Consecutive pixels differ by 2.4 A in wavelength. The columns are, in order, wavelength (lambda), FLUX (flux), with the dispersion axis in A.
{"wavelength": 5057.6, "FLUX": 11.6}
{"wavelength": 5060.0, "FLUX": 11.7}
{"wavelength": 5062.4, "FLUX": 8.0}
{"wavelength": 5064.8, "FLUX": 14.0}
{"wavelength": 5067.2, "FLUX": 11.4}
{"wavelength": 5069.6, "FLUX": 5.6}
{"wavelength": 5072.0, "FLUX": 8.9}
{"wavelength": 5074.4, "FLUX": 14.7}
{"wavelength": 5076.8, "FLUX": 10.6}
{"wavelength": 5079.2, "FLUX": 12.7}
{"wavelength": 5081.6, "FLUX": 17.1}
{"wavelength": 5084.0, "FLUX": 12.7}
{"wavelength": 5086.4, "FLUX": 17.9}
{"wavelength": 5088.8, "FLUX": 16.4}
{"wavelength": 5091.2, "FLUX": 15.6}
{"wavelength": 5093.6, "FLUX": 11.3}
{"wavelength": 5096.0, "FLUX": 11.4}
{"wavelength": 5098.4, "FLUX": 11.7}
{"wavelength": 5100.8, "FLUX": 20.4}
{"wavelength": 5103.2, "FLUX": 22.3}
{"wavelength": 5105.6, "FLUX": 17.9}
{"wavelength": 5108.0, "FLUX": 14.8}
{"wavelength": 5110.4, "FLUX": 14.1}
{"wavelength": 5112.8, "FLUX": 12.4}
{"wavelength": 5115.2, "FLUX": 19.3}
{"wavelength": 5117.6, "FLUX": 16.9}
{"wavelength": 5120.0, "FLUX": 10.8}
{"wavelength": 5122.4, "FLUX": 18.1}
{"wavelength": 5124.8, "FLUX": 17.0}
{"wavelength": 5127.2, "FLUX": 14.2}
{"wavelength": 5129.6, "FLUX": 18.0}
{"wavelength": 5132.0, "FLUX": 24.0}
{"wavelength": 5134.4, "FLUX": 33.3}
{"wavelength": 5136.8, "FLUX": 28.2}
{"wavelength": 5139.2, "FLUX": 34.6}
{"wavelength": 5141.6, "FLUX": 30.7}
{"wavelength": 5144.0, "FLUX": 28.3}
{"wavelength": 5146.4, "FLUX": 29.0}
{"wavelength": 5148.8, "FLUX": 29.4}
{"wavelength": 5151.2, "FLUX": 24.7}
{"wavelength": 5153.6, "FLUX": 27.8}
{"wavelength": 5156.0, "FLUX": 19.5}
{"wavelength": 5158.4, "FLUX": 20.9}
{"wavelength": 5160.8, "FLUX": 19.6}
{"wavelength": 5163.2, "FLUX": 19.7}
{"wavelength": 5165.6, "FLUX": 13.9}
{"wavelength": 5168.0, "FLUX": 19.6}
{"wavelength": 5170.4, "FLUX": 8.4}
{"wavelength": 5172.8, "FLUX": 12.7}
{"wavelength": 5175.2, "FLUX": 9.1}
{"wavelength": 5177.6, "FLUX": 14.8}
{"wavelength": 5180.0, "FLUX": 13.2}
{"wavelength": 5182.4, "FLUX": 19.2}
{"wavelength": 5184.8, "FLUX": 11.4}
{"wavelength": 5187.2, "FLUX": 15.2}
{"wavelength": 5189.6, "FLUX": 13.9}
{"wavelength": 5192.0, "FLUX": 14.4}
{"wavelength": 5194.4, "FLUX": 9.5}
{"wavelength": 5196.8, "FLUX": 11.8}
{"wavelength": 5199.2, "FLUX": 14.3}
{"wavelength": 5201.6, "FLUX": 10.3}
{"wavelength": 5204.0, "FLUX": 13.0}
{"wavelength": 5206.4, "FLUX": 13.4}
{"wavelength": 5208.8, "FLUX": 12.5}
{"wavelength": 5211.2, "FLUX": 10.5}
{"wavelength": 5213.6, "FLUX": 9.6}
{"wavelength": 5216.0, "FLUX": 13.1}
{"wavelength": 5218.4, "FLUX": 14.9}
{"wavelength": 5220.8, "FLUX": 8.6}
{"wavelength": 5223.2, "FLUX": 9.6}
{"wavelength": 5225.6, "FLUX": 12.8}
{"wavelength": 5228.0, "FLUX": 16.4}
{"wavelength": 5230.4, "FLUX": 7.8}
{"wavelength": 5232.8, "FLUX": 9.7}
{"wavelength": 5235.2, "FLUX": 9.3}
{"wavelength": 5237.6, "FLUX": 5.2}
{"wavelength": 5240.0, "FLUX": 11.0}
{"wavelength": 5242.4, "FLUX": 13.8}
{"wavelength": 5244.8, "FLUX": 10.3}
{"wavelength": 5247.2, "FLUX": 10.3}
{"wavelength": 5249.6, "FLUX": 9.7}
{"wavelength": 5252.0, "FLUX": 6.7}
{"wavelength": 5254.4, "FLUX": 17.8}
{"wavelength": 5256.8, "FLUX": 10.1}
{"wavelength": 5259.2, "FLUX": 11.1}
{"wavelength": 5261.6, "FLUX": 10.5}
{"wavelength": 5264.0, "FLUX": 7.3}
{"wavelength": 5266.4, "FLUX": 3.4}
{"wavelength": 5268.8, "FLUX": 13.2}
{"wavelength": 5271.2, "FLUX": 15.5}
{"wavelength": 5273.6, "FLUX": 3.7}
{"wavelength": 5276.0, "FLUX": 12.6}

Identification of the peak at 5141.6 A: C III] 1909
